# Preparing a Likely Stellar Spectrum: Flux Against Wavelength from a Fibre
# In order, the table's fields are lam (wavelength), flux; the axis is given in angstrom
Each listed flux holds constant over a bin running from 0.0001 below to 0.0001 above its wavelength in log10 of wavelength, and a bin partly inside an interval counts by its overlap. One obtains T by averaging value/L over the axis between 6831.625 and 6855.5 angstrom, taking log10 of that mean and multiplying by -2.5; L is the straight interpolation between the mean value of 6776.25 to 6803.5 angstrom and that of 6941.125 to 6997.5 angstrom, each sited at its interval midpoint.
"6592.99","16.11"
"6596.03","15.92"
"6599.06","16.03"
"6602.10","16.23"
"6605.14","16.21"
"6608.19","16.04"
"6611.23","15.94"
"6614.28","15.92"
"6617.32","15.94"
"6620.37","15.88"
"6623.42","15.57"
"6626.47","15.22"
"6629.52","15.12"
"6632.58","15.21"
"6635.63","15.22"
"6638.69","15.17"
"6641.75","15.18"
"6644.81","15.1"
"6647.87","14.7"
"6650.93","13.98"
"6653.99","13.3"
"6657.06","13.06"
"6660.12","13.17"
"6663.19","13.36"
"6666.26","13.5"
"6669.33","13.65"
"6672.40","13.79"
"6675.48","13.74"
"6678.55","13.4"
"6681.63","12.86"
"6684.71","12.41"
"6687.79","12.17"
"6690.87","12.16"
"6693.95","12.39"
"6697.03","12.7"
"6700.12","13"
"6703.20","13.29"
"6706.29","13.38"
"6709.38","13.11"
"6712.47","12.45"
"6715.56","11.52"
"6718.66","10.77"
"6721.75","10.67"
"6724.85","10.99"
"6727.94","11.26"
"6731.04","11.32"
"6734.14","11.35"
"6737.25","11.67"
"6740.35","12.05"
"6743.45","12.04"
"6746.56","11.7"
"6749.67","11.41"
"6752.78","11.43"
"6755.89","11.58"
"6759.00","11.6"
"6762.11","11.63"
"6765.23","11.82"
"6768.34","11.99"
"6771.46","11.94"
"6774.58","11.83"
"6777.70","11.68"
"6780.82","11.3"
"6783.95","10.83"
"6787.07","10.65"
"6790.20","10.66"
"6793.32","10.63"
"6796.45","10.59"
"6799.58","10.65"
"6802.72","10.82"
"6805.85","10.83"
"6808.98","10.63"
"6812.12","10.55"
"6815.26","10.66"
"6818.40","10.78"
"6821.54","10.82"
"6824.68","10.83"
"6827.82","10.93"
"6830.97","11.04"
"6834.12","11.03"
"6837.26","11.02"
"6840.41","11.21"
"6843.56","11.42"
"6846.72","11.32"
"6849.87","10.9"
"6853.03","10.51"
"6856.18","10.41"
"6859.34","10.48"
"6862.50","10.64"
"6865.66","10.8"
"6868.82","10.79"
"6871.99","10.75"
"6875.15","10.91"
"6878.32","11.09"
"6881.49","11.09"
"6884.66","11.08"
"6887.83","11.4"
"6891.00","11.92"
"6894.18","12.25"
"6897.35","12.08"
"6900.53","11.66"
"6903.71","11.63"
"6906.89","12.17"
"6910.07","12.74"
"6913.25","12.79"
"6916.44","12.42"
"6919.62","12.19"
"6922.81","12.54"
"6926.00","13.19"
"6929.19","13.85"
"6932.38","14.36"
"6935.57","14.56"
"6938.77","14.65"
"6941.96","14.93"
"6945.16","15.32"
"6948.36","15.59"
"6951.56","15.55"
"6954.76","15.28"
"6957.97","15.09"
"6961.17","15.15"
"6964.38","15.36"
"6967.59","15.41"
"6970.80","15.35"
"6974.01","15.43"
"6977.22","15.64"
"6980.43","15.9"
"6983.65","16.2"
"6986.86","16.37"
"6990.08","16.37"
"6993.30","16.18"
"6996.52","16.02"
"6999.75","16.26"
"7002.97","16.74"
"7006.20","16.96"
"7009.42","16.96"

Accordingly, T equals 0.12 mag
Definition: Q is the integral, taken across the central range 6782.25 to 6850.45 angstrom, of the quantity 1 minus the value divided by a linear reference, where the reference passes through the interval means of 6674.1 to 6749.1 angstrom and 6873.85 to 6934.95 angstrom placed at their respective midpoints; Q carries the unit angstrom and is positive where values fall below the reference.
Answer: 7.5 angstrom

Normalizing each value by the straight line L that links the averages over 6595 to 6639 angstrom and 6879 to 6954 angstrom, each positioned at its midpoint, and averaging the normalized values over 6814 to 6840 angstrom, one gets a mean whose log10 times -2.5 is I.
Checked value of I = 0.26 mag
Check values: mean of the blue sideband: 15.7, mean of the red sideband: 13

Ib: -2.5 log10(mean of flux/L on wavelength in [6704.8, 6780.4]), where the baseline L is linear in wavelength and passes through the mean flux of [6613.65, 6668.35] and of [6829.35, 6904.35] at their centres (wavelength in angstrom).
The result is 0.12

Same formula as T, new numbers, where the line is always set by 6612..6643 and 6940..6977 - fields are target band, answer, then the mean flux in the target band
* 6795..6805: 0.39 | 10.7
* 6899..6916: 0.25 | 12.2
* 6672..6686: 0.17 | 13.2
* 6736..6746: 0.28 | 11.9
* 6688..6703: 0.22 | 12.6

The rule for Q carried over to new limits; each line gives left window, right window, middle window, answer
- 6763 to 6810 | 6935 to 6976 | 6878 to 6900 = 3.3 angstrom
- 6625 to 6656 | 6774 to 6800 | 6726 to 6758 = 1.5 angstrom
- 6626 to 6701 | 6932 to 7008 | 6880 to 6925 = 9.5 angstrom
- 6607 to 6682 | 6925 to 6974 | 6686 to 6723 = 5.9 angstrom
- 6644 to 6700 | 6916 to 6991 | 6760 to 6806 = 8.9 angstrom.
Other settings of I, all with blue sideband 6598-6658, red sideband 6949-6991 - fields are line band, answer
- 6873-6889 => 0.365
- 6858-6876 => 0.400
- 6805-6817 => 0.403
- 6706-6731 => 0.299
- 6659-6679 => 0.134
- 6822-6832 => 0.378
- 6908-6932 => 0.205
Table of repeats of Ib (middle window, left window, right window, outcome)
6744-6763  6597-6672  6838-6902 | 0.13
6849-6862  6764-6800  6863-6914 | 0.09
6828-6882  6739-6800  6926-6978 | 0.20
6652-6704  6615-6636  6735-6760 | 0.06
